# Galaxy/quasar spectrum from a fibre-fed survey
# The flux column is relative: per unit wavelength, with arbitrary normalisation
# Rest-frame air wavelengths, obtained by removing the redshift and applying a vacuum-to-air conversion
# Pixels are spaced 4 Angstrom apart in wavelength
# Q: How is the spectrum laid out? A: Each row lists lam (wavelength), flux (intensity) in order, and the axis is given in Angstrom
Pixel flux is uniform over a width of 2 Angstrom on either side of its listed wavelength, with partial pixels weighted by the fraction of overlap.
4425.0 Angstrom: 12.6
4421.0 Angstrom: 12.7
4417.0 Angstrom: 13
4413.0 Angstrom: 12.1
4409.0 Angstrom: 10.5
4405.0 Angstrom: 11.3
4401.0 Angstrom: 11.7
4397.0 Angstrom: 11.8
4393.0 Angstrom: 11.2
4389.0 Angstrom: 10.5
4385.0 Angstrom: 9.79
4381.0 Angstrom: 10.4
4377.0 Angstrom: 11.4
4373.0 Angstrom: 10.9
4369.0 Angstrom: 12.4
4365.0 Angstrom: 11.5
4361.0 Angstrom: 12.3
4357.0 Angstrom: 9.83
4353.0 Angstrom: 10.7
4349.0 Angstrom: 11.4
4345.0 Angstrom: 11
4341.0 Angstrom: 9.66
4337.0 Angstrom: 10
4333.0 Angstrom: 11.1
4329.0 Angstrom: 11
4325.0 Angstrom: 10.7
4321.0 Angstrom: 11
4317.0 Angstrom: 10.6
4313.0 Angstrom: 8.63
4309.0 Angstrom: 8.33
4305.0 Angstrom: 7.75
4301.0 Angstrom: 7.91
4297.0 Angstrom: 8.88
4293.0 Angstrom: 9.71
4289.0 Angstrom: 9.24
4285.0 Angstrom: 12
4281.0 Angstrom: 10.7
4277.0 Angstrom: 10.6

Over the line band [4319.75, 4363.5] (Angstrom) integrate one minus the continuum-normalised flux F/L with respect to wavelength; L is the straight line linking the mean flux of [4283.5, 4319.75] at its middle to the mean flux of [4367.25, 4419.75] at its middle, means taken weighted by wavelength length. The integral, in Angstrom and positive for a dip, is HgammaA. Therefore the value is -2.9 Angstrom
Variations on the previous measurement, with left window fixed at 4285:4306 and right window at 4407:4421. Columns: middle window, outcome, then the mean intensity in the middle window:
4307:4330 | -0.86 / 10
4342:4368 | -1.44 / 11.1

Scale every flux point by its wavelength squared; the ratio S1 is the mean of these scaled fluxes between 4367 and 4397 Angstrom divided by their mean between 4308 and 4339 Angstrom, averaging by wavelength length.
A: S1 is 1.10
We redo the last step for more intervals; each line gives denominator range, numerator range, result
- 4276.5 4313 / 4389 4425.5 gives 1.32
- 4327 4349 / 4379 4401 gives 1.04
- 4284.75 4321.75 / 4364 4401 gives 1.25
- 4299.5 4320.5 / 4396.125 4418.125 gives 1.38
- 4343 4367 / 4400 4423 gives 1.10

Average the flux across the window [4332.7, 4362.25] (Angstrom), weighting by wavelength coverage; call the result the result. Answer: 10.7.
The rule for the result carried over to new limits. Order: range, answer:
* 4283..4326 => 9.5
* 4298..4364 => 10.1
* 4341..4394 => 11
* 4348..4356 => 10.9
